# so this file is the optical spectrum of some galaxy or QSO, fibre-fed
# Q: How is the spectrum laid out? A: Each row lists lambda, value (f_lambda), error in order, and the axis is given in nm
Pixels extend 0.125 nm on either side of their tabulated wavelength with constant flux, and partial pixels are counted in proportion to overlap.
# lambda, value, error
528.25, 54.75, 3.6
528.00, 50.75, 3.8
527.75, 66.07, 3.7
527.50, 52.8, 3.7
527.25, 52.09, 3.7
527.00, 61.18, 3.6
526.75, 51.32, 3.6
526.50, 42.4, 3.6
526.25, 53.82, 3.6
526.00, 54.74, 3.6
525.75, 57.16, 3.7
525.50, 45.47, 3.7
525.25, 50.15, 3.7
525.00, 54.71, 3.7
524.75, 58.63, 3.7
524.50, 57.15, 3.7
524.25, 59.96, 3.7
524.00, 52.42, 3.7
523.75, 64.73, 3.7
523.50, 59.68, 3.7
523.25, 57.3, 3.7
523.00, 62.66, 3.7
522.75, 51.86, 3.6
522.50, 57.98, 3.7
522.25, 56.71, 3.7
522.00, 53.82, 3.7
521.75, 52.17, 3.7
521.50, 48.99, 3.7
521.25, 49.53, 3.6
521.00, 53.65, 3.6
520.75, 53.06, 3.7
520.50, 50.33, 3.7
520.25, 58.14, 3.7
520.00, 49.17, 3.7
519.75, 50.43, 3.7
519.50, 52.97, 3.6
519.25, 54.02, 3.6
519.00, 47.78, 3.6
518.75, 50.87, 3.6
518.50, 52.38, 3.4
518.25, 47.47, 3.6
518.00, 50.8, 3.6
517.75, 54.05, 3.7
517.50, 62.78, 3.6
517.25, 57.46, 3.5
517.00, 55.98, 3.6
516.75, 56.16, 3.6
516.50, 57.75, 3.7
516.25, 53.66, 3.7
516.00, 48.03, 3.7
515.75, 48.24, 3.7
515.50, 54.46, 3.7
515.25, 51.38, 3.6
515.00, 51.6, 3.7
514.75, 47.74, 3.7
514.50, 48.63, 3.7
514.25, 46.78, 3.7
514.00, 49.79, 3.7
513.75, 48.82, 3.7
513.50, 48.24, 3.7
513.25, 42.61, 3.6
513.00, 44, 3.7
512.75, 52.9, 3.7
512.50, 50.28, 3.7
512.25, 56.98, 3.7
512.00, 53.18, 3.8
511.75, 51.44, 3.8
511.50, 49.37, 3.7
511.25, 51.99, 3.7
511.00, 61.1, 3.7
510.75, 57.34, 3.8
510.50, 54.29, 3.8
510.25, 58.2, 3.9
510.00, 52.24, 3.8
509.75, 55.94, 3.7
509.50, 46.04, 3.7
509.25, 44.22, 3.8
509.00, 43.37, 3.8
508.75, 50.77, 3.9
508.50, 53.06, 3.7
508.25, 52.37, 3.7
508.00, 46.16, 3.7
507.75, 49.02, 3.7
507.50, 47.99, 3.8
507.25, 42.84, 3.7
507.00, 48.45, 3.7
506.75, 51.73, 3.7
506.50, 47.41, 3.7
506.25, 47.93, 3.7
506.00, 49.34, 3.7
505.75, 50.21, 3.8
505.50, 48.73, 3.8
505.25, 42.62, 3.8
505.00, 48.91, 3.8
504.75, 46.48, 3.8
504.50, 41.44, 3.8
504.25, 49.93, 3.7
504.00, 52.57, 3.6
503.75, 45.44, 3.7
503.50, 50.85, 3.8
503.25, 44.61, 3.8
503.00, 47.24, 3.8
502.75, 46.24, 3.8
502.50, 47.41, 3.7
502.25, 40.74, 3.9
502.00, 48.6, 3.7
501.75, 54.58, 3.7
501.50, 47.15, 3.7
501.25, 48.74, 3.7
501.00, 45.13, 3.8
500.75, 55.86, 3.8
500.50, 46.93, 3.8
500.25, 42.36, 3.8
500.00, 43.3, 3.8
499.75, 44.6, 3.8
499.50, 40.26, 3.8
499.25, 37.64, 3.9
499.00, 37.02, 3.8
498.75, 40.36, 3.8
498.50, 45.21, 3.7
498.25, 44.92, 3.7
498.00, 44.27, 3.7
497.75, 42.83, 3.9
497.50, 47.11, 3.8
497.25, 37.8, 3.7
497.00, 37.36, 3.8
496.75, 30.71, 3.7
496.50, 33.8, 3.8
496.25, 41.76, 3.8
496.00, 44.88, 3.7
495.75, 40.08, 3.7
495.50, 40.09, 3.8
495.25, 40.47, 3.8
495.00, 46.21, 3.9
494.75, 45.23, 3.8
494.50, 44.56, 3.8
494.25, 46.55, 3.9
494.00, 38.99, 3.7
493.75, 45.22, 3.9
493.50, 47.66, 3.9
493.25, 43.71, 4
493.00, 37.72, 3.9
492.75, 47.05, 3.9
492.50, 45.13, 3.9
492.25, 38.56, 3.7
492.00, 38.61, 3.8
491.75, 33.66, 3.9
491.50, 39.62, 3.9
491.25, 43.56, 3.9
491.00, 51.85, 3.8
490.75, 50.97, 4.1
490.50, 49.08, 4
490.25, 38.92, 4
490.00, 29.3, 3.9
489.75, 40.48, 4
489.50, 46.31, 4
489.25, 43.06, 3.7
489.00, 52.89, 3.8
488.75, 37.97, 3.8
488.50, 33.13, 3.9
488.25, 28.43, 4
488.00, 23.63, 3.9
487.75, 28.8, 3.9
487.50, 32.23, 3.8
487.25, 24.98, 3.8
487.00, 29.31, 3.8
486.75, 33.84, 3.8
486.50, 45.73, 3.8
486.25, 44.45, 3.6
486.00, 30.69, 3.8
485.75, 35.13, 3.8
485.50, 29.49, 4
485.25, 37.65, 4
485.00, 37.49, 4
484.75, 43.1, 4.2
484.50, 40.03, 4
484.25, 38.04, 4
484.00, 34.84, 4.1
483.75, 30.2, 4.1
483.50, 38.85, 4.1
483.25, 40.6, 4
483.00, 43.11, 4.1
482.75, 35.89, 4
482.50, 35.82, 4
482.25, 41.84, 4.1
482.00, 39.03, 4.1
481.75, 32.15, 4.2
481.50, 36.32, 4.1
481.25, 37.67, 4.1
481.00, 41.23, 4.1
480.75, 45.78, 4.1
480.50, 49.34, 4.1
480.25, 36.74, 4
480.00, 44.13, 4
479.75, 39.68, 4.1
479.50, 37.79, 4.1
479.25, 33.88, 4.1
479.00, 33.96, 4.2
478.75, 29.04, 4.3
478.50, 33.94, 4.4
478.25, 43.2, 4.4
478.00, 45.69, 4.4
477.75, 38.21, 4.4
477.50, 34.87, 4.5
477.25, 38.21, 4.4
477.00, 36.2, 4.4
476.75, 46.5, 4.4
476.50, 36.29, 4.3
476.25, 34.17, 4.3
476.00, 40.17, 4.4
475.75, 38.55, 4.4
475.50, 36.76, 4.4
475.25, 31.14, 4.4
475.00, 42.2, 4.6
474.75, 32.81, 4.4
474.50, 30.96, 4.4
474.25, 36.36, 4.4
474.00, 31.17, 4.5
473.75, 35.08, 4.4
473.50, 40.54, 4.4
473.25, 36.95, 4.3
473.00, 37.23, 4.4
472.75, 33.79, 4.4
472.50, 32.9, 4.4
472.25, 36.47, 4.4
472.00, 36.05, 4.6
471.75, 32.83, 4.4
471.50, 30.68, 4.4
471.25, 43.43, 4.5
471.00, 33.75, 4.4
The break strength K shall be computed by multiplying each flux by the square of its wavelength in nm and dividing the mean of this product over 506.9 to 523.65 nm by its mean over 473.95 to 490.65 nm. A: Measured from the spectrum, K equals 1.6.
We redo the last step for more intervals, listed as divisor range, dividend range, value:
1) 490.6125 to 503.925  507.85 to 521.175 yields 1.27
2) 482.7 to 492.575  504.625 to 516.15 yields 1.44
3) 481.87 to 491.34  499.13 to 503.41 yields 1.29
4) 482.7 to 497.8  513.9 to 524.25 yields 1.52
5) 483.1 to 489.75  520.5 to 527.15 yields 1.74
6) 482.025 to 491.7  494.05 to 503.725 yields 1.21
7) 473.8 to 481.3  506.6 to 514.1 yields 1.52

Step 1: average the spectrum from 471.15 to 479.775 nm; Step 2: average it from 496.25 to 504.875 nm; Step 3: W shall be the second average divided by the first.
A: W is 1.2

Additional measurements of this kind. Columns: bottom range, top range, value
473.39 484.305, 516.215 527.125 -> 1.44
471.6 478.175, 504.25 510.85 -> 1.34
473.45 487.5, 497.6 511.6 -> 1.28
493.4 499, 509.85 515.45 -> 1.22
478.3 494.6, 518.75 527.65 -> 1.39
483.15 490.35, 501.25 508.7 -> 1.33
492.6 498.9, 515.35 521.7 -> 1.25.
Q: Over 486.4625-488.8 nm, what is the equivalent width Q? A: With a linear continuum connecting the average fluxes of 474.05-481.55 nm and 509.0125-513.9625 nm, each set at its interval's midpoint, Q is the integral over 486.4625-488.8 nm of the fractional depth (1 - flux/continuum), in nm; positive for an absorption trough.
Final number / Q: 0.60 nm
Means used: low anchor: 38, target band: 31.1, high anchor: 51.3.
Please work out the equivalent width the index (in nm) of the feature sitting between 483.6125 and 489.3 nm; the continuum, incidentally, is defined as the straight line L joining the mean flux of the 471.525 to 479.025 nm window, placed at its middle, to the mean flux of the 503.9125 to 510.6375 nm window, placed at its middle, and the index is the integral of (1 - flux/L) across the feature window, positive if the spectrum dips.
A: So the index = 0.755 nm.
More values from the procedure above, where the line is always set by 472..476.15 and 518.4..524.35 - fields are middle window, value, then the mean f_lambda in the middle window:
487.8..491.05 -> 0.15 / 39.9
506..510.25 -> 0.00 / 49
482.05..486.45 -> 0.23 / 37.7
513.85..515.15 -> 0.06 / 49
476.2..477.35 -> -0.05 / 38.5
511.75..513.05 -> -0.03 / 51.9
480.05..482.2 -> -0.08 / 40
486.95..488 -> 0.33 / 28.2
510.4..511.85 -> -0.12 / 54.3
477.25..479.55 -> 0.04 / 36.8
